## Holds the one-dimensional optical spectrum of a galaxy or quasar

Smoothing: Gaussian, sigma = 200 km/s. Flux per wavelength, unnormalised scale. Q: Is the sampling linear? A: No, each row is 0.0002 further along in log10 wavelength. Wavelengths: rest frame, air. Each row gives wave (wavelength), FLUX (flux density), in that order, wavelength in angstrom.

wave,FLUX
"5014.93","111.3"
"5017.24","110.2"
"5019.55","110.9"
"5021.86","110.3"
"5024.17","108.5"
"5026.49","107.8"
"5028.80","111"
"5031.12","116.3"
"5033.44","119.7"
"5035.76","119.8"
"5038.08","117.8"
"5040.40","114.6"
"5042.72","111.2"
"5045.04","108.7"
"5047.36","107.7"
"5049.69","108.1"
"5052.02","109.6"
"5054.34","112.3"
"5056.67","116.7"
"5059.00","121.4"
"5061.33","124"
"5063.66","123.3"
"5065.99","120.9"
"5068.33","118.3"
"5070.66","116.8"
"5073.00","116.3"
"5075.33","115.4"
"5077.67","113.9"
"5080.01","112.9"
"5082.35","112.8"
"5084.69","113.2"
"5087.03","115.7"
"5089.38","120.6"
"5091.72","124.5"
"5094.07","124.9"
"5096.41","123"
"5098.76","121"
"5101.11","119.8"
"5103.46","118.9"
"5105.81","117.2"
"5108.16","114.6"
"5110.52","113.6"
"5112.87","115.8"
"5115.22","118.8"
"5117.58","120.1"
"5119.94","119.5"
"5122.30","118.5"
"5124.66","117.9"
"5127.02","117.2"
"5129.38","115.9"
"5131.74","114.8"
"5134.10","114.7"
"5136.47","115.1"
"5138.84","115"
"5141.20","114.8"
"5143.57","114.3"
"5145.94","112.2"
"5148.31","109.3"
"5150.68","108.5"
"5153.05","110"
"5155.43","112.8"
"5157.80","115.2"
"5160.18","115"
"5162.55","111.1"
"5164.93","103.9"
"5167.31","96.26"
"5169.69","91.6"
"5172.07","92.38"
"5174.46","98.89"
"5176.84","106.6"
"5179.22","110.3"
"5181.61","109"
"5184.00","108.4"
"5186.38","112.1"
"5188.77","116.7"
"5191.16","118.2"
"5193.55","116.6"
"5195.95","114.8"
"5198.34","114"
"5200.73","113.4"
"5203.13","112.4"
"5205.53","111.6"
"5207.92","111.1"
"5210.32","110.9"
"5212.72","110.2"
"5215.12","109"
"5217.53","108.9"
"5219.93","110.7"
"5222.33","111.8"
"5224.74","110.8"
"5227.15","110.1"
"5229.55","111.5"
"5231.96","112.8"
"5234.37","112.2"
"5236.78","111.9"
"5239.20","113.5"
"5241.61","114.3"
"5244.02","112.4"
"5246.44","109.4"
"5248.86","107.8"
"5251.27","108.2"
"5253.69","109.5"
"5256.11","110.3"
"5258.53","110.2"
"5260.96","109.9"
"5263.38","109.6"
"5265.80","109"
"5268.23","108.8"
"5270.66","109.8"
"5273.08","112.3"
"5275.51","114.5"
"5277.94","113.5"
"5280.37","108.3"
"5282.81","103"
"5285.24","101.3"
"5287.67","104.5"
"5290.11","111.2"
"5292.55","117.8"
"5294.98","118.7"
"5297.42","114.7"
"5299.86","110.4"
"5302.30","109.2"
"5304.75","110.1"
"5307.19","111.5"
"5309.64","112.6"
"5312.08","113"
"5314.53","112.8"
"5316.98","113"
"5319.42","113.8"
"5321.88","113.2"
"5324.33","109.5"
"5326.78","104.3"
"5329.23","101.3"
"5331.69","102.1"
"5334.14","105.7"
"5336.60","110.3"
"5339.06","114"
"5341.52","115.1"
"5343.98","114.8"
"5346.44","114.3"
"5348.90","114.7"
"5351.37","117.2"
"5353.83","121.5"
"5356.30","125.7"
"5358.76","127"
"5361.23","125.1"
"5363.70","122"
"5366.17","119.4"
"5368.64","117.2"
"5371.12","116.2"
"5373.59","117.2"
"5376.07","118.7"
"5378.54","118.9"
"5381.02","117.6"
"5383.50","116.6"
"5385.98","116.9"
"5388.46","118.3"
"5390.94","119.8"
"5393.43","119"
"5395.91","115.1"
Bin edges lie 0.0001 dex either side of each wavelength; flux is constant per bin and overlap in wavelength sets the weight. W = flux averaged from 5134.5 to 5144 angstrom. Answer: 115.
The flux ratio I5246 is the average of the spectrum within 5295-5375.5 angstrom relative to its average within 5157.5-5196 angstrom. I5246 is 1.1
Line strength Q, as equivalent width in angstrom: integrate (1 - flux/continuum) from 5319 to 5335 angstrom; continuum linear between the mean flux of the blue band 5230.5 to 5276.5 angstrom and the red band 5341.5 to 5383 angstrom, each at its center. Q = 1.3 angstrom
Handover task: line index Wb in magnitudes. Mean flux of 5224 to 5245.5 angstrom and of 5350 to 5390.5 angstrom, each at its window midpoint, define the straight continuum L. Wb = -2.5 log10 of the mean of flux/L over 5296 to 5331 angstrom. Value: 0.06 mag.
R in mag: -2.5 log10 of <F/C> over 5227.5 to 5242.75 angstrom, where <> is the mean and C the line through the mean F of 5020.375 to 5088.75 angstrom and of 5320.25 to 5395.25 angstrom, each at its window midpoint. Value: 0.03 mag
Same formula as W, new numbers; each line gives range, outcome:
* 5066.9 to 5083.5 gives 115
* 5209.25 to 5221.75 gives 110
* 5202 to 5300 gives 111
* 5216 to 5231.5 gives 111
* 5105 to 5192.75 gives 112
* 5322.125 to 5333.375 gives 105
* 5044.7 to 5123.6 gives 117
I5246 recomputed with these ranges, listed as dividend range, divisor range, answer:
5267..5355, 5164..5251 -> 1.01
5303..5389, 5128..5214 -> 1.04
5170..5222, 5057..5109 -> 0.93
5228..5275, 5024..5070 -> 0.96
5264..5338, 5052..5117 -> 0.93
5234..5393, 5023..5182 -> 0.99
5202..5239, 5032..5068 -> 0.96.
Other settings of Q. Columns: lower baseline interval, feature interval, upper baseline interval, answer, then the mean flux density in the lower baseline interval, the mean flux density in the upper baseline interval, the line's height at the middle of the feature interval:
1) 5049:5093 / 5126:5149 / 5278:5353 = 0.1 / 117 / 111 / 115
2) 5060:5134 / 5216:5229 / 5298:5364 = 0.6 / 118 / 113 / 116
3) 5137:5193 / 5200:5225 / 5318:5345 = -0.4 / 109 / 109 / 109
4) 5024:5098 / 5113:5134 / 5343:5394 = -0.2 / 116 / 119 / 117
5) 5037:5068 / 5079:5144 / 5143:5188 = -3.7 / 115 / 107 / 111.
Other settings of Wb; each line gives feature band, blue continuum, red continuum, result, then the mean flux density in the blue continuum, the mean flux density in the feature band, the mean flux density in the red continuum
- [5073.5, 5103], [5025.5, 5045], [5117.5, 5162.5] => -0.03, 115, 118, 115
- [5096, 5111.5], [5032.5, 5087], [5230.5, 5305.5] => -0.03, 115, 118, 111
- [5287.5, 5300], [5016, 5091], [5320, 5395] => 0.02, 115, 114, 116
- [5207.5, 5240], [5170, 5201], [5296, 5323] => -0.01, 109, 111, 112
